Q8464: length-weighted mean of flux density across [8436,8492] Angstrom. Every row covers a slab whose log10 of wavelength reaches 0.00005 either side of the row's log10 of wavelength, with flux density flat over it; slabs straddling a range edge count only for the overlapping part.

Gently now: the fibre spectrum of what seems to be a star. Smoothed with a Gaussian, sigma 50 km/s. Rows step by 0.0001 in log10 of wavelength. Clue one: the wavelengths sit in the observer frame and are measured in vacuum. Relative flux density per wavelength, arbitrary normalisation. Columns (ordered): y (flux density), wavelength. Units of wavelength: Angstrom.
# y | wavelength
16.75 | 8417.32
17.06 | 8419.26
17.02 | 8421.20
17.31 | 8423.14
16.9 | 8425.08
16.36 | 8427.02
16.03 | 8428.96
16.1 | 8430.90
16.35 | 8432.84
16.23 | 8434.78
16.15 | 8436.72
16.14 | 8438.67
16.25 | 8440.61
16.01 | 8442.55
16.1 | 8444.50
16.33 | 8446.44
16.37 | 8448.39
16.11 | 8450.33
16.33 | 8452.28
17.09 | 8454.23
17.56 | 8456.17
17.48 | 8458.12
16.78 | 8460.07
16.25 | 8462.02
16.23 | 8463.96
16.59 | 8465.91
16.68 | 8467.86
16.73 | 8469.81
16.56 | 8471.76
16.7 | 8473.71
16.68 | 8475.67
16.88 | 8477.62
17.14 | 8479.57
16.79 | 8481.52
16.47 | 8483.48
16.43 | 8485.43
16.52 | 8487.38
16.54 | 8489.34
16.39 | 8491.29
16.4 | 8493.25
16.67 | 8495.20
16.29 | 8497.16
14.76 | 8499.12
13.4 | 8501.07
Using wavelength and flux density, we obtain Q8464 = 16.6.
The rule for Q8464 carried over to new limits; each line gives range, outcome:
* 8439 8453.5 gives 16.2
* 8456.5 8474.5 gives 16.7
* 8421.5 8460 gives 16.5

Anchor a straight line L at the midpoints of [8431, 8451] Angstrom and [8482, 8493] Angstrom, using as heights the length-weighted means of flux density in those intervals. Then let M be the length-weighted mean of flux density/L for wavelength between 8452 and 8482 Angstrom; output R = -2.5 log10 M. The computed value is -0.03 mag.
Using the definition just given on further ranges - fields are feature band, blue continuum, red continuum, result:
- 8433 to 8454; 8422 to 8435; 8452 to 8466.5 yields 0.028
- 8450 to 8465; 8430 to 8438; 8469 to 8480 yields -0.015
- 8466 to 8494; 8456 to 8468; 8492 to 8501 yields -0.026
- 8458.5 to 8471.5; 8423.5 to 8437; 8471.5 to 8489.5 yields -0.001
